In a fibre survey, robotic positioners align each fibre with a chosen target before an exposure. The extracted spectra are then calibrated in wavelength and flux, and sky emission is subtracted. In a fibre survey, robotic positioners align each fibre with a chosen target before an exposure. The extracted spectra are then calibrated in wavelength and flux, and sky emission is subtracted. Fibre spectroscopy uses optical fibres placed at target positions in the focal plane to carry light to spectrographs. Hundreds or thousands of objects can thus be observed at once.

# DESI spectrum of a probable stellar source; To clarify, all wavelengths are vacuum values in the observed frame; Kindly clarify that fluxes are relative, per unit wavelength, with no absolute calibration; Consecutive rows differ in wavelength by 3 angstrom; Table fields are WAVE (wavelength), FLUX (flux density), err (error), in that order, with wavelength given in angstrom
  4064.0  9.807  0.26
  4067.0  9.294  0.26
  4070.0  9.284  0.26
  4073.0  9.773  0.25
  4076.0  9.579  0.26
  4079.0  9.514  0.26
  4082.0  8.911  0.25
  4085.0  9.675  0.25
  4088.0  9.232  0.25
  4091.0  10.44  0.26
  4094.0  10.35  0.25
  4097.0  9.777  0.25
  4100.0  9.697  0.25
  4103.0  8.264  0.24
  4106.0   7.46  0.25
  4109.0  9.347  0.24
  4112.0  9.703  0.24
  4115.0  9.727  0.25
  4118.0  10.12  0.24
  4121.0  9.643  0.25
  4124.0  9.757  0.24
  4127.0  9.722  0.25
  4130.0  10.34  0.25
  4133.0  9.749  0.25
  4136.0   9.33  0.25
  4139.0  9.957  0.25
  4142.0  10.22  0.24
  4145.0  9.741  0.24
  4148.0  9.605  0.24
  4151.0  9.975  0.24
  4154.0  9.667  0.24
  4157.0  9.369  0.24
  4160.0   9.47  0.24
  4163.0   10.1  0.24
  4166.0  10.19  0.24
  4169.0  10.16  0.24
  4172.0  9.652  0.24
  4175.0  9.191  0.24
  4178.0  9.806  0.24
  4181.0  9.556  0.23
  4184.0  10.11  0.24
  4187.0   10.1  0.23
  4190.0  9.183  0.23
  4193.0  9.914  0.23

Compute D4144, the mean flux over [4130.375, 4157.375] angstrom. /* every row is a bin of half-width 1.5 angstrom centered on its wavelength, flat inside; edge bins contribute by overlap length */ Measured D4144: 9.78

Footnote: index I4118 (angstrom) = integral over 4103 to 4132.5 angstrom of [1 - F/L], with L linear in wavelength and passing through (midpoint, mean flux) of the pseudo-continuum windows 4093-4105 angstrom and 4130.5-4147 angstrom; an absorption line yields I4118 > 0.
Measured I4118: 0.4 angstrom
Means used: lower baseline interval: 9.4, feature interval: 9.48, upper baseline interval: 9.83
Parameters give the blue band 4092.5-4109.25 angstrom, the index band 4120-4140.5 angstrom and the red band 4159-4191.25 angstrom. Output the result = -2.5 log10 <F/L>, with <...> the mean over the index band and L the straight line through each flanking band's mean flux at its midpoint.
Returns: -0.05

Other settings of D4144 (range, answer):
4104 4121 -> 9.27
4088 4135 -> 9.59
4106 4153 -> 9.72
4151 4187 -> 9.78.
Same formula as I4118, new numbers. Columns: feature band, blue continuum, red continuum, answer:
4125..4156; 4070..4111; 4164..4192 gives -0.68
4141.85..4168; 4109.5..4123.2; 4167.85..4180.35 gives -0.25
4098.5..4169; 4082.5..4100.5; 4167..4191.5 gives 1.07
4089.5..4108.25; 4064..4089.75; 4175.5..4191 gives 0.33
